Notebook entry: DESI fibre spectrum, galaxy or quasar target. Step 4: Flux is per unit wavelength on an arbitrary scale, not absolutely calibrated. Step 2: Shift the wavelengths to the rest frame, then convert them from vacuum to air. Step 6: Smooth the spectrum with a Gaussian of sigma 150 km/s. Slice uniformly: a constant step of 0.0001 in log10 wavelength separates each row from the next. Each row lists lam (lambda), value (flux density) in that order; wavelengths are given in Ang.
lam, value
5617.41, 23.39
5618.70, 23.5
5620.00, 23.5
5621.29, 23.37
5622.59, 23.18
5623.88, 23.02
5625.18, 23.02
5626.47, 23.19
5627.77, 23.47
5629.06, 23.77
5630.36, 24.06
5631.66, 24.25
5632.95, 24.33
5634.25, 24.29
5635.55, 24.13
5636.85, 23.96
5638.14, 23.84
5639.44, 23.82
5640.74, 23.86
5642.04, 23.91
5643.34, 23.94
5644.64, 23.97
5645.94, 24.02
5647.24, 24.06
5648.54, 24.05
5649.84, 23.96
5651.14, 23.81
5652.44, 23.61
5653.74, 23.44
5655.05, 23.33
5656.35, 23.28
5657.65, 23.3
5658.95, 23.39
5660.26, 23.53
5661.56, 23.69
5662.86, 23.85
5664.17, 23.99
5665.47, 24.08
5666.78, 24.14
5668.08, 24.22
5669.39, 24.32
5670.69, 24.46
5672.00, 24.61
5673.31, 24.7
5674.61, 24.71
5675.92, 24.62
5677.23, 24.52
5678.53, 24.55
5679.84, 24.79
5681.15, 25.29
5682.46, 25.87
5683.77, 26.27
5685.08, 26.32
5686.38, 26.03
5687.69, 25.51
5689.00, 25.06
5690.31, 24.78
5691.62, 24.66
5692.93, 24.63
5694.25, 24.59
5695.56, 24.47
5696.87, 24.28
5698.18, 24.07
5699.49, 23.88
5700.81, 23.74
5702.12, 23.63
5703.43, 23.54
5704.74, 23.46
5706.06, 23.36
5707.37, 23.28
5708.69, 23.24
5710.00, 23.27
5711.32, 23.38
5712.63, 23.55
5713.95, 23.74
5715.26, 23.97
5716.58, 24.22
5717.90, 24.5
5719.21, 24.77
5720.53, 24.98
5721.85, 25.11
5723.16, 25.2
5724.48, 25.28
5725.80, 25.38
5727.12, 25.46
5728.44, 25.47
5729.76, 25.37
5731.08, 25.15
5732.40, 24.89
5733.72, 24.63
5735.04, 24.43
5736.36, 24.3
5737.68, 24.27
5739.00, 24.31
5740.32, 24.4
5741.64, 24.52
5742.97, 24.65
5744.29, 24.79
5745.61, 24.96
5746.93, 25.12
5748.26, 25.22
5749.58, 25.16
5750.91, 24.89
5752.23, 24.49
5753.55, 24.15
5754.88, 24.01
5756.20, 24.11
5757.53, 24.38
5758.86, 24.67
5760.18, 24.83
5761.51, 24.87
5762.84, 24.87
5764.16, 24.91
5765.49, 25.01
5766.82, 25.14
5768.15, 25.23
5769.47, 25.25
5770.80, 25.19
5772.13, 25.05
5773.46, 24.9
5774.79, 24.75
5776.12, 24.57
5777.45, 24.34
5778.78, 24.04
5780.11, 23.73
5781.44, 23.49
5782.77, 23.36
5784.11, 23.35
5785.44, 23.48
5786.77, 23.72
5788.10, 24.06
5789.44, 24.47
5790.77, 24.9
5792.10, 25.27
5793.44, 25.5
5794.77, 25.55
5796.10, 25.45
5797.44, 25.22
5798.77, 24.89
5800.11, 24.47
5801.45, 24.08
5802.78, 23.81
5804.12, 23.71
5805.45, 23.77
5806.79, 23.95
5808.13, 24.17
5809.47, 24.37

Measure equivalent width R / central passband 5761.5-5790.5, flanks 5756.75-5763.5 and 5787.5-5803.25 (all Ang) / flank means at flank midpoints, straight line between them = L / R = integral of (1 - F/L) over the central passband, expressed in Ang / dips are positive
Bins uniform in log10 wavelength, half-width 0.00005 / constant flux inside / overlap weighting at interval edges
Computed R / 0.4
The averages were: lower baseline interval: 24.7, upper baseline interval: 24.8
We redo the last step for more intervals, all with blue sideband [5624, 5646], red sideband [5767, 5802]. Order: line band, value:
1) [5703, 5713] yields 0.34 Ang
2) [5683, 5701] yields -0.59 Ang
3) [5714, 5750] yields -0.75 Ang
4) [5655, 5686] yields -0.56 Ang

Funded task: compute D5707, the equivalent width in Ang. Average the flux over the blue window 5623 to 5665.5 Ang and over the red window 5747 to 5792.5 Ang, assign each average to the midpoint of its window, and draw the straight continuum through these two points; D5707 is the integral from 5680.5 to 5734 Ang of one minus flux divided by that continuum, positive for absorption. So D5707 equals -0.99 Ang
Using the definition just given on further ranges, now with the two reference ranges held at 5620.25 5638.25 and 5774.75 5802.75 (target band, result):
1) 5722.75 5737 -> -0.5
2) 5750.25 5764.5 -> -0.2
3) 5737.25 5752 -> -0.3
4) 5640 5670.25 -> 0.0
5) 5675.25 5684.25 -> -0.4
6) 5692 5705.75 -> 0.0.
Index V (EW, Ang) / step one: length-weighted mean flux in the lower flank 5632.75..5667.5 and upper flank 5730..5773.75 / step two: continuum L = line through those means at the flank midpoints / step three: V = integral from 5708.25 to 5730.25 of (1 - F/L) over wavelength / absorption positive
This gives -0.1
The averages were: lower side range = 23.8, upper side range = 24.8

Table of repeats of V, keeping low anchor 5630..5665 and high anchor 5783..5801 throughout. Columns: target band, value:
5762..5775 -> -0.3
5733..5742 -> 0.0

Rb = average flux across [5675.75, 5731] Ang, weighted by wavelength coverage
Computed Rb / 24.6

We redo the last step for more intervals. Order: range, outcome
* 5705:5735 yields 24.4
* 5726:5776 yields 24.8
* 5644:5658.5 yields 23.7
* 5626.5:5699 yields 24.3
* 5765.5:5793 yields 24.4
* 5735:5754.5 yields 24.6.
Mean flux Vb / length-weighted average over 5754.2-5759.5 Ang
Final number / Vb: 24.3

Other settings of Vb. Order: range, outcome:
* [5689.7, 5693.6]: 24.6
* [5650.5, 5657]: 23.5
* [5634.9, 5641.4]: 23.9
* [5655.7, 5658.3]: 23.3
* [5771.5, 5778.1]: 24.7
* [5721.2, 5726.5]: 25.3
